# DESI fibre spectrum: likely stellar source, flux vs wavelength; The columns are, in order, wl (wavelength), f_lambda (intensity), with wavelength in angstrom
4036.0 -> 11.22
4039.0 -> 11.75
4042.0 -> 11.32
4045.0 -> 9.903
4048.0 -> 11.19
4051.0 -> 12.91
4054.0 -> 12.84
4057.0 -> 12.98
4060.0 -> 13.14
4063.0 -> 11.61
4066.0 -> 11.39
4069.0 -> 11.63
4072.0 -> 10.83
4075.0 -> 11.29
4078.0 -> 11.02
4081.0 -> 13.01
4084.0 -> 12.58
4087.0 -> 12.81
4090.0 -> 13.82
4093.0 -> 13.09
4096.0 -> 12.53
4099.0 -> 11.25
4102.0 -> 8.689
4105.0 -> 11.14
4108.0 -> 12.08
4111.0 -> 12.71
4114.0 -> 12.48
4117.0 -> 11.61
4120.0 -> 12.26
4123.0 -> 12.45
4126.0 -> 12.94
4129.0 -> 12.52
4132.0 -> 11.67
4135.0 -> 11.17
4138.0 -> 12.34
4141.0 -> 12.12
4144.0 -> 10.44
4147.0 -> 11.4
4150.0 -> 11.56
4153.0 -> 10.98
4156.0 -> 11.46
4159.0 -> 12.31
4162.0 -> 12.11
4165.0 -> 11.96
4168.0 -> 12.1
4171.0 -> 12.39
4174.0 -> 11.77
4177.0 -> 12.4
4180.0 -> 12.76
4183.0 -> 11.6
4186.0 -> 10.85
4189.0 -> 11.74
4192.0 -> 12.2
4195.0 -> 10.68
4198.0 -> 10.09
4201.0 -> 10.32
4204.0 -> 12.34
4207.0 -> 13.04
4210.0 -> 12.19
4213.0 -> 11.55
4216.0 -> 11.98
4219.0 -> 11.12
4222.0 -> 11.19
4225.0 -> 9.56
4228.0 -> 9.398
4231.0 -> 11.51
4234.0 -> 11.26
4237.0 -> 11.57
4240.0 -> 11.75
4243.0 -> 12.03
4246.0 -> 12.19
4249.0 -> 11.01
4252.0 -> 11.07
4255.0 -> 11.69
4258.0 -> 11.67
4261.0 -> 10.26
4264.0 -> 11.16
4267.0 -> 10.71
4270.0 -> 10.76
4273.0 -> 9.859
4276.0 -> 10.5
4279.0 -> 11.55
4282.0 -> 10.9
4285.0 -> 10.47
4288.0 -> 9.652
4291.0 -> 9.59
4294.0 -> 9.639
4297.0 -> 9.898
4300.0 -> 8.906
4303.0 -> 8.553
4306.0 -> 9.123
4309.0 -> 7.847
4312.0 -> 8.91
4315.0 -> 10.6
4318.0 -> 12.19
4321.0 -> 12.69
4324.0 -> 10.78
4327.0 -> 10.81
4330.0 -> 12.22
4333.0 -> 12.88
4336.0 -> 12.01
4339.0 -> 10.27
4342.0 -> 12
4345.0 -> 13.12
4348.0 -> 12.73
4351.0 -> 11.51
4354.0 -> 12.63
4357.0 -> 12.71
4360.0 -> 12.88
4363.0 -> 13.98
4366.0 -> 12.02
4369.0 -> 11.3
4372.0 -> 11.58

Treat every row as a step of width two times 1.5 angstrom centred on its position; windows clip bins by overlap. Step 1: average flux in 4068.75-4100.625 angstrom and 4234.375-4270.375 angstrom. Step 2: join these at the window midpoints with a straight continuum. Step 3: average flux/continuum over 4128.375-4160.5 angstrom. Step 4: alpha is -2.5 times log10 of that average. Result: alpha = 0.02 mag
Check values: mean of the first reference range 12.2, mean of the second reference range 11.3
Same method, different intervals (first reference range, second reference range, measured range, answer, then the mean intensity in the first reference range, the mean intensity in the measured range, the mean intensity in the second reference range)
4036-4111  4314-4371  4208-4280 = 0.08 mag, 11.9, 11.2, 12.1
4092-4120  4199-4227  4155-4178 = -0.05 mag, 11.7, 12.1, 11.4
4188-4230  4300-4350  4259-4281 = 0.04 mag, 11.2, 10.7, 11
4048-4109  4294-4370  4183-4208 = 0.03 mag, 12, 11.4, 11.3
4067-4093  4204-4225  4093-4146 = 0.02 mag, 12.2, 11.8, 11.7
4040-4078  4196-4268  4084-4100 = -0.10 mag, 11.7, 12.7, 11.3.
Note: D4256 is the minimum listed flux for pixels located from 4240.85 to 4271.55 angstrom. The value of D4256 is 10.26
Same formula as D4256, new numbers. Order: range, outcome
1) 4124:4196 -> 10.44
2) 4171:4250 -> 9.398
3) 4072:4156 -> 8.689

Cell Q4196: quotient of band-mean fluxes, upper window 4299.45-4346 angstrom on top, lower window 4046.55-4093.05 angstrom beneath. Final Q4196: 0.88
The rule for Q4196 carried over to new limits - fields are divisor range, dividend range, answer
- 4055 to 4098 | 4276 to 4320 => 0.81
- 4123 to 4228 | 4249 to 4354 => 0.93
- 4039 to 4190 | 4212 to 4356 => 0.92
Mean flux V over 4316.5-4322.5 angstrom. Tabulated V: 12.4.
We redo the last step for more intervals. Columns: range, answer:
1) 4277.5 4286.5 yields 11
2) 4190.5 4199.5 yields 11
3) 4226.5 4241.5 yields 11.1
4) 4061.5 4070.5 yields 11.5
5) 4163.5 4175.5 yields 12.1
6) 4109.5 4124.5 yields 12.3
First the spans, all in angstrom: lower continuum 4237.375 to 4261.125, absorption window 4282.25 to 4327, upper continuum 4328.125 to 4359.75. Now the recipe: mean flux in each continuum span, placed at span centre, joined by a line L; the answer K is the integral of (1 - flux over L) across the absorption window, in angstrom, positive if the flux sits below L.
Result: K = 7.4 angstrom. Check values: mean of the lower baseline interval 11.5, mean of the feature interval 9.98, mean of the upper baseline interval 12.2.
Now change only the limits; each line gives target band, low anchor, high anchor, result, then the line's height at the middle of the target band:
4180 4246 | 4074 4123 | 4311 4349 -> 2.6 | 11.9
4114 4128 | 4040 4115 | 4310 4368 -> -0.5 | 11.9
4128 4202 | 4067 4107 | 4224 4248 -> -1.0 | 11.5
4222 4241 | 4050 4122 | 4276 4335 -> 0.2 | 11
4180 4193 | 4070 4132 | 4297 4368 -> 0.1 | 11.8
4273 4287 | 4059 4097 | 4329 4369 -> 1.8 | 12.3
